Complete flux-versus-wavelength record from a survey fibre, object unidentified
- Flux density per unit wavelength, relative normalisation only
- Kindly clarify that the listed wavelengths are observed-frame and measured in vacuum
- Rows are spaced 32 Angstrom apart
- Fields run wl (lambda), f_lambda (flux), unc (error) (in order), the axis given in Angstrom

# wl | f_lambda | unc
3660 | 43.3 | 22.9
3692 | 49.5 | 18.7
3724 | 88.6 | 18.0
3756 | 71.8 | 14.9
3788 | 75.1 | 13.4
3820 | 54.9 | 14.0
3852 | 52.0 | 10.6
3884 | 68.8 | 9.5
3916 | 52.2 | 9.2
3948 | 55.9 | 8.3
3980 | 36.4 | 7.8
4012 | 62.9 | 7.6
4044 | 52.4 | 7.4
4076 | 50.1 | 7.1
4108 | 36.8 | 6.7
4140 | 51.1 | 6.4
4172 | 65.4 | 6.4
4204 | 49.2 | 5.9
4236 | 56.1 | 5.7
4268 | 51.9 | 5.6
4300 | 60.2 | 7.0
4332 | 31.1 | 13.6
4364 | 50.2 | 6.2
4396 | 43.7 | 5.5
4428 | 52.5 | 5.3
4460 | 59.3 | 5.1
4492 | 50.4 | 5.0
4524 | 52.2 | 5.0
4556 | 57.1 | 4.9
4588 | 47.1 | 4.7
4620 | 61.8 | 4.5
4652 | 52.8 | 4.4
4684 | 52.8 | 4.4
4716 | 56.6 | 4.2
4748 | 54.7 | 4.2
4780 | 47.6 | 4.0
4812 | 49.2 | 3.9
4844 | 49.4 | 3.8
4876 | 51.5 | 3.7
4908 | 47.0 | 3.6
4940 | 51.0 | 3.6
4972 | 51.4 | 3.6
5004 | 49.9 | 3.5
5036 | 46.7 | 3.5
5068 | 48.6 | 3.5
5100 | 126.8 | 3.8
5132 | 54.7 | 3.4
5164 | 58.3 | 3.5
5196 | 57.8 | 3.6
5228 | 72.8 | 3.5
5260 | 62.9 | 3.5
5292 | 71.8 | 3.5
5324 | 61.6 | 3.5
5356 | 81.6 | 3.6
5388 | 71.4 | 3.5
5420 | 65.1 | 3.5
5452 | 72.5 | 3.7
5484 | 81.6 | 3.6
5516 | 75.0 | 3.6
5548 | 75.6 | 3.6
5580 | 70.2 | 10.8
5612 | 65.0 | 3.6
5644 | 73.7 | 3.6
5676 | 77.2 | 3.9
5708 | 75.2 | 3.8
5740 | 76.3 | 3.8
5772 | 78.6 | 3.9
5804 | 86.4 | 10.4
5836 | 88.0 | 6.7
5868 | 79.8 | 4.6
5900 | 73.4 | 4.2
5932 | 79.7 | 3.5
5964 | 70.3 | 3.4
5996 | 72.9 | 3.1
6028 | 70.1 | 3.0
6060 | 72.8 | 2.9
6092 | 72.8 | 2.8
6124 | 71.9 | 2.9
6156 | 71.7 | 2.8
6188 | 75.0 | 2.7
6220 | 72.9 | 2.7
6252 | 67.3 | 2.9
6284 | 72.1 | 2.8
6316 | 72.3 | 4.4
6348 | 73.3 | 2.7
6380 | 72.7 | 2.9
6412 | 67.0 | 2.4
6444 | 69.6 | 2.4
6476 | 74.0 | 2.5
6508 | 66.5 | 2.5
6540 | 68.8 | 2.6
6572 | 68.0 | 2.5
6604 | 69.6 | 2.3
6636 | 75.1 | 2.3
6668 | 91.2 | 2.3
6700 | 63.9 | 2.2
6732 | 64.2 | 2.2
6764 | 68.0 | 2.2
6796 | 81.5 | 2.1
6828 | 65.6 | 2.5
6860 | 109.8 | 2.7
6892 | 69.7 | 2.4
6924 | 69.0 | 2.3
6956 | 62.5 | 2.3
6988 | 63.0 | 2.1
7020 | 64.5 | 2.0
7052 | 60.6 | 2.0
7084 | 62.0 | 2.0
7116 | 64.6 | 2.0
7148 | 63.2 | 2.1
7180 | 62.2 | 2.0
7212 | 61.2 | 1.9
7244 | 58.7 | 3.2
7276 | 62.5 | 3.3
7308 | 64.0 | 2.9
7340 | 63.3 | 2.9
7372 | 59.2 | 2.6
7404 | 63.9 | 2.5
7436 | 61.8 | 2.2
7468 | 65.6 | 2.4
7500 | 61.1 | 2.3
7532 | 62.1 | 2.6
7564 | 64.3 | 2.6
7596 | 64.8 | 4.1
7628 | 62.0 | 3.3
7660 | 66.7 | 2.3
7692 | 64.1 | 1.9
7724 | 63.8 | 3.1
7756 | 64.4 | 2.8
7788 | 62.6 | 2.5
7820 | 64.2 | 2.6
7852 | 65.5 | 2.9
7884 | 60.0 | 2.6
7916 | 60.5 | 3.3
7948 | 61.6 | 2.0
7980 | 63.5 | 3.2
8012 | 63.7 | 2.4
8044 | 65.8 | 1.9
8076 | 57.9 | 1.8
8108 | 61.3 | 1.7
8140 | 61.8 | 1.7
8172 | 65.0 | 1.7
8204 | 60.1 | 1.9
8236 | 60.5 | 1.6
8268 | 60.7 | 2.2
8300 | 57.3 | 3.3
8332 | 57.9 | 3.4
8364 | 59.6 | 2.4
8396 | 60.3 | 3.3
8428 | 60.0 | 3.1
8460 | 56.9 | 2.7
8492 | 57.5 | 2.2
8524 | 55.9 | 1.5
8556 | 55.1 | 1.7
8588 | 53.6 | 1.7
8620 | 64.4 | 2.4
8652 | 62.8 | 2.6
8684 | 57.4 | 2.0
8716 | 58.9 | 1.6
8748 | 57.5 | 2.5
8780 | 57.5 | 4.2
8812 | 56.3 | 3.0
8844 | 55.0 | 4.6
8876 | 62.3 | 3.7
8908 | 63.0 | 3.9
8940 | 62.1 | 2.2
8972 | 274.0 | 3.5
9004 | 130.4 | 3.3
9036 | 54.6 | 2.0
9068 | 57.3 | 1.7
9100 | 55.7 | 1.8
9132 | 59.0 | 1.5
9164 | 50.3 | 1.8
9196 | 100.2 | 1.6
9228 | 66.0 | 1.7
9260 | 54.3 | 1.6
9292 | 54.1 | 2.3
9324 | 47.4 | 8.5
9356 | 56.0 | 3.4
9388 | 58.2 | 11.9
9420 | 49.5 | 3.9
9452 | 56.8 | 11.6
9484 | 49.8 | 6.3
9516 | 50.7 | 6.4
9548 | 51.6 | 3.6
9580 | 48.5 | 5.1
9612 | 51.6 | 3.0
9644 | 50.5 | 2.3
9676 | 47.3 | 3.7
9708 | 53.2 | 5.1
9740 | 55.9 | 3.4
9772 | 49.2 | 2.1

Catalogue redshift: 0.37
